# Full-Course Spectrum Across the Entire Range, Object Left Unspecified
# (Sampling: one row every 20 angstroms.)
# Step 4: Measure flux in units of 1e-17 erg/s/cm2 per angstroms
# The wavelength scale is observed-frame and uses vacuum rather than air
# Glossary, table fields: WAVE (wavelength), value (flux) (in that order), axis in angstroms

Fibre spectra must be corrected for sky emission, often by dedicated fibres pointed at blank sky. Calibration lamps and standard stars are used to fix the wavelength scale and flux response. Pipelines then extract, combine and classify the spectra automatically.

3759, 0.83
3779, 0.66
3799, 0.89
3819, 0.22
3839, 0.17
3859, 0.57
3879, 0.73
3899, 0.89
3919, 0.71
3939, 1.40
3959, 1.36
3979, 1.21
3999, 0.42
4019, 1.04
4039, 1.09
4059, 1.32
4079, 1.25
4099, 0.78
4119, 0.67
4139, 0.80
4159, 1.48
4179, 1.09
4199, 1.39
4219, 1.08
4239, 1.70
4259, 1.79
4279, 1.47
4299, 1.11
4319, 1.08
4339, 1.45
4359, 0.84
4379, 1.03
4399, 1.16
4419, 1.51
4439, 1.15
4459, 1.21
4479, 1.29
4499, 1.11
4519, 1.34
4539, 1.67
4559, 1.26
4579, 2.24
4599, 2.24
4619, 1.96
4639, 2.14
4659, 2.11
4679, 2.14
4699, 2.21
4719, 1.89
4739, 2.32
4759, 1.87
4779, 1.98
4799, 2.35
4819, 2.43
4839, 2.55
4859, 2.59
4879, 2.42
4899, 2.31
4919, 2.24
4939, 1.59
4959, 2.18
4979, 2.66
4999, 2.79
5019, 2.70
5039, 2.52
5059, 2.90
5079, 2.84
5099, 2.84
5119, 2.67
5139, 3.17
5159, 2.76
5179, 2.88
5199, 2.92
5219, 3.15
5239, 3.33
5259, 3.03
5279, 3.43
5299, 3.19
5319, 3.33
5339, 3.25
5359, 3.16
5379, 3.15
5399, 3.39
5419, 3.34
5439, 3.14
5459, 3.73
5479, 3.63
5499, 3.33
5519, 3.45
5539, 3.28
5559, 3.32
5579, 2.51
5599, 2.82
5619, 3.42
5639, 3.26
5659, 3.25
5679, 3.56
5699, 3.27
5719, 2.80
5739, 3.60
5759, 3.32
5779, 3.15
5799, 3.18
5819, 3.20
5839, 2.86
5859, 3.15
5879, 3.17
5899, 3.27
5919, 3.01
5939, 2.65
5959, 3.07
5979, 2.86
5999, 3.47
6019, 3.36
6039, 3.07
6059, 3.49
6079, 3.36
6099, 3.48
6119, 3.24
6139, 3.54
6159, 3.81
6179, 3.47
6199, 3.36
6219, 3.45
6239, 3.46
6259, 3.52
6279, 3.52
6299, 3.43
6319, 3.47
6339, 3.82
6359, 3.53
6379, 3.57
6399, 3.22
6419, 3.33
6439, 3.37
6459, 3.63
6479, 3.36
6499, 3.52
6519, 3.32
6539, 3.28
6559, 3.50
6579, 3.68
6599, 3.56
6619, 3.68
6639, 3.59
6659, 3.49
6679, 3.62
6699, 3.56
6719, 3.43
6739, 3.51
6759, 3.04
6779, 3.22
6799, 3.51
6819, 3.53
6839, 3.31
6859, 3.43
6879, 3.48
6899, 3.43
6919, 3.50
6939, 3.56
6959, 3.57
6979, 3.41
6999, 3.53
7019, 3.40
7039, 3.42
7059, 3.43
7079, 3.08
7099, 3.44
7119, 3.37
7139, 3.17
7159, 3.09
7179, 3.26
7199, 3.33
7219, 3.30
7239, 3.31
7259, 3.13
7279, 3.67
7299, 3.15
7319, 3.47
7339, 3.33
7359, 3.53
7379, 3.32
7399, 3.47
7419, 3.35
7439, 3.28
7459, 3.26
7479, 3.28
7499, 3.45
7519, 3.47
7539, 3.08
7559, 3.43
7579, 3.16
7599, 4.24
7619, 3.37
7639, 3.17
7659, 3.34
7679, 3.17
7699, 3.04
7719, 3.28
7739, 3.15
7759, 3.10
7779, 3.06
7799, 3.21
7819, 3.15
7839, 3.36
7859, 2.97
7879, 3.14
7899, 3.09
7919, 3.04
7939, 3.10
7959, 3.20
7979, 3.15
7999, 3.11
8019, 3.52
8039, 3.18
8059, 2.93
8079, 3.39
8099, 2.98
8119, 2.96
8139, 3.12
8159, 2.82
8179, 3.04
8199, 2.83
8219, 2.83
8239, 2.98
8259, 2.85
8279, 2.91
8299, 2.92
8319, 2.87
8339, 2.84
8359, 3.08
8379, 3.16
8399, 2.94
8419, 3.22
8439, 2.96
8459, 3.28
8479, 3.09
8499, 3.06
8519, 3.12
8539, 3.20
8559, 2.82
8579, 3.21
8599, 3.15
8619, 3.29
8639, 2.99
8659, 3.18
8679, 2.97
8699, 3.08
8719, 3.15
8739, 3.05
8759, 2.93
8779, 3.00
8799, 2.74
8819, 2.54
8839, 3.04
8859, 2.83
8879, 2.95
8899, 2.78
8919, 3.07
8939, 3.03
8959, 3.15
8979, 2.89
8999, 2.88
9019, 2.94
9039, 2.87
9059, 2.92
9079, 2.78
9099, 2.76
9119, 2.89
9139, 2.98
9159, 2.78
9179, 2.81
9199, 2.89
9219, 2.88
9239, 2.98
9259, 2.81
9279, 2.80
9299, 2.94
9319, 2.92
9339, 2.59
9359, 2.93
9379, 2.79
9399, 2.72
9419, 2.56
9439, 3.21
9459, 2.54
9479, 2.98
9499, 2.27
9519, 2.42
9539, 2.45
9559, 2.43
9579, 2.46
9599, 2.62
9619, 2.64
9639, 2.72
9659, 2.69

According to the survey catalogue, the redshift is 0.15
